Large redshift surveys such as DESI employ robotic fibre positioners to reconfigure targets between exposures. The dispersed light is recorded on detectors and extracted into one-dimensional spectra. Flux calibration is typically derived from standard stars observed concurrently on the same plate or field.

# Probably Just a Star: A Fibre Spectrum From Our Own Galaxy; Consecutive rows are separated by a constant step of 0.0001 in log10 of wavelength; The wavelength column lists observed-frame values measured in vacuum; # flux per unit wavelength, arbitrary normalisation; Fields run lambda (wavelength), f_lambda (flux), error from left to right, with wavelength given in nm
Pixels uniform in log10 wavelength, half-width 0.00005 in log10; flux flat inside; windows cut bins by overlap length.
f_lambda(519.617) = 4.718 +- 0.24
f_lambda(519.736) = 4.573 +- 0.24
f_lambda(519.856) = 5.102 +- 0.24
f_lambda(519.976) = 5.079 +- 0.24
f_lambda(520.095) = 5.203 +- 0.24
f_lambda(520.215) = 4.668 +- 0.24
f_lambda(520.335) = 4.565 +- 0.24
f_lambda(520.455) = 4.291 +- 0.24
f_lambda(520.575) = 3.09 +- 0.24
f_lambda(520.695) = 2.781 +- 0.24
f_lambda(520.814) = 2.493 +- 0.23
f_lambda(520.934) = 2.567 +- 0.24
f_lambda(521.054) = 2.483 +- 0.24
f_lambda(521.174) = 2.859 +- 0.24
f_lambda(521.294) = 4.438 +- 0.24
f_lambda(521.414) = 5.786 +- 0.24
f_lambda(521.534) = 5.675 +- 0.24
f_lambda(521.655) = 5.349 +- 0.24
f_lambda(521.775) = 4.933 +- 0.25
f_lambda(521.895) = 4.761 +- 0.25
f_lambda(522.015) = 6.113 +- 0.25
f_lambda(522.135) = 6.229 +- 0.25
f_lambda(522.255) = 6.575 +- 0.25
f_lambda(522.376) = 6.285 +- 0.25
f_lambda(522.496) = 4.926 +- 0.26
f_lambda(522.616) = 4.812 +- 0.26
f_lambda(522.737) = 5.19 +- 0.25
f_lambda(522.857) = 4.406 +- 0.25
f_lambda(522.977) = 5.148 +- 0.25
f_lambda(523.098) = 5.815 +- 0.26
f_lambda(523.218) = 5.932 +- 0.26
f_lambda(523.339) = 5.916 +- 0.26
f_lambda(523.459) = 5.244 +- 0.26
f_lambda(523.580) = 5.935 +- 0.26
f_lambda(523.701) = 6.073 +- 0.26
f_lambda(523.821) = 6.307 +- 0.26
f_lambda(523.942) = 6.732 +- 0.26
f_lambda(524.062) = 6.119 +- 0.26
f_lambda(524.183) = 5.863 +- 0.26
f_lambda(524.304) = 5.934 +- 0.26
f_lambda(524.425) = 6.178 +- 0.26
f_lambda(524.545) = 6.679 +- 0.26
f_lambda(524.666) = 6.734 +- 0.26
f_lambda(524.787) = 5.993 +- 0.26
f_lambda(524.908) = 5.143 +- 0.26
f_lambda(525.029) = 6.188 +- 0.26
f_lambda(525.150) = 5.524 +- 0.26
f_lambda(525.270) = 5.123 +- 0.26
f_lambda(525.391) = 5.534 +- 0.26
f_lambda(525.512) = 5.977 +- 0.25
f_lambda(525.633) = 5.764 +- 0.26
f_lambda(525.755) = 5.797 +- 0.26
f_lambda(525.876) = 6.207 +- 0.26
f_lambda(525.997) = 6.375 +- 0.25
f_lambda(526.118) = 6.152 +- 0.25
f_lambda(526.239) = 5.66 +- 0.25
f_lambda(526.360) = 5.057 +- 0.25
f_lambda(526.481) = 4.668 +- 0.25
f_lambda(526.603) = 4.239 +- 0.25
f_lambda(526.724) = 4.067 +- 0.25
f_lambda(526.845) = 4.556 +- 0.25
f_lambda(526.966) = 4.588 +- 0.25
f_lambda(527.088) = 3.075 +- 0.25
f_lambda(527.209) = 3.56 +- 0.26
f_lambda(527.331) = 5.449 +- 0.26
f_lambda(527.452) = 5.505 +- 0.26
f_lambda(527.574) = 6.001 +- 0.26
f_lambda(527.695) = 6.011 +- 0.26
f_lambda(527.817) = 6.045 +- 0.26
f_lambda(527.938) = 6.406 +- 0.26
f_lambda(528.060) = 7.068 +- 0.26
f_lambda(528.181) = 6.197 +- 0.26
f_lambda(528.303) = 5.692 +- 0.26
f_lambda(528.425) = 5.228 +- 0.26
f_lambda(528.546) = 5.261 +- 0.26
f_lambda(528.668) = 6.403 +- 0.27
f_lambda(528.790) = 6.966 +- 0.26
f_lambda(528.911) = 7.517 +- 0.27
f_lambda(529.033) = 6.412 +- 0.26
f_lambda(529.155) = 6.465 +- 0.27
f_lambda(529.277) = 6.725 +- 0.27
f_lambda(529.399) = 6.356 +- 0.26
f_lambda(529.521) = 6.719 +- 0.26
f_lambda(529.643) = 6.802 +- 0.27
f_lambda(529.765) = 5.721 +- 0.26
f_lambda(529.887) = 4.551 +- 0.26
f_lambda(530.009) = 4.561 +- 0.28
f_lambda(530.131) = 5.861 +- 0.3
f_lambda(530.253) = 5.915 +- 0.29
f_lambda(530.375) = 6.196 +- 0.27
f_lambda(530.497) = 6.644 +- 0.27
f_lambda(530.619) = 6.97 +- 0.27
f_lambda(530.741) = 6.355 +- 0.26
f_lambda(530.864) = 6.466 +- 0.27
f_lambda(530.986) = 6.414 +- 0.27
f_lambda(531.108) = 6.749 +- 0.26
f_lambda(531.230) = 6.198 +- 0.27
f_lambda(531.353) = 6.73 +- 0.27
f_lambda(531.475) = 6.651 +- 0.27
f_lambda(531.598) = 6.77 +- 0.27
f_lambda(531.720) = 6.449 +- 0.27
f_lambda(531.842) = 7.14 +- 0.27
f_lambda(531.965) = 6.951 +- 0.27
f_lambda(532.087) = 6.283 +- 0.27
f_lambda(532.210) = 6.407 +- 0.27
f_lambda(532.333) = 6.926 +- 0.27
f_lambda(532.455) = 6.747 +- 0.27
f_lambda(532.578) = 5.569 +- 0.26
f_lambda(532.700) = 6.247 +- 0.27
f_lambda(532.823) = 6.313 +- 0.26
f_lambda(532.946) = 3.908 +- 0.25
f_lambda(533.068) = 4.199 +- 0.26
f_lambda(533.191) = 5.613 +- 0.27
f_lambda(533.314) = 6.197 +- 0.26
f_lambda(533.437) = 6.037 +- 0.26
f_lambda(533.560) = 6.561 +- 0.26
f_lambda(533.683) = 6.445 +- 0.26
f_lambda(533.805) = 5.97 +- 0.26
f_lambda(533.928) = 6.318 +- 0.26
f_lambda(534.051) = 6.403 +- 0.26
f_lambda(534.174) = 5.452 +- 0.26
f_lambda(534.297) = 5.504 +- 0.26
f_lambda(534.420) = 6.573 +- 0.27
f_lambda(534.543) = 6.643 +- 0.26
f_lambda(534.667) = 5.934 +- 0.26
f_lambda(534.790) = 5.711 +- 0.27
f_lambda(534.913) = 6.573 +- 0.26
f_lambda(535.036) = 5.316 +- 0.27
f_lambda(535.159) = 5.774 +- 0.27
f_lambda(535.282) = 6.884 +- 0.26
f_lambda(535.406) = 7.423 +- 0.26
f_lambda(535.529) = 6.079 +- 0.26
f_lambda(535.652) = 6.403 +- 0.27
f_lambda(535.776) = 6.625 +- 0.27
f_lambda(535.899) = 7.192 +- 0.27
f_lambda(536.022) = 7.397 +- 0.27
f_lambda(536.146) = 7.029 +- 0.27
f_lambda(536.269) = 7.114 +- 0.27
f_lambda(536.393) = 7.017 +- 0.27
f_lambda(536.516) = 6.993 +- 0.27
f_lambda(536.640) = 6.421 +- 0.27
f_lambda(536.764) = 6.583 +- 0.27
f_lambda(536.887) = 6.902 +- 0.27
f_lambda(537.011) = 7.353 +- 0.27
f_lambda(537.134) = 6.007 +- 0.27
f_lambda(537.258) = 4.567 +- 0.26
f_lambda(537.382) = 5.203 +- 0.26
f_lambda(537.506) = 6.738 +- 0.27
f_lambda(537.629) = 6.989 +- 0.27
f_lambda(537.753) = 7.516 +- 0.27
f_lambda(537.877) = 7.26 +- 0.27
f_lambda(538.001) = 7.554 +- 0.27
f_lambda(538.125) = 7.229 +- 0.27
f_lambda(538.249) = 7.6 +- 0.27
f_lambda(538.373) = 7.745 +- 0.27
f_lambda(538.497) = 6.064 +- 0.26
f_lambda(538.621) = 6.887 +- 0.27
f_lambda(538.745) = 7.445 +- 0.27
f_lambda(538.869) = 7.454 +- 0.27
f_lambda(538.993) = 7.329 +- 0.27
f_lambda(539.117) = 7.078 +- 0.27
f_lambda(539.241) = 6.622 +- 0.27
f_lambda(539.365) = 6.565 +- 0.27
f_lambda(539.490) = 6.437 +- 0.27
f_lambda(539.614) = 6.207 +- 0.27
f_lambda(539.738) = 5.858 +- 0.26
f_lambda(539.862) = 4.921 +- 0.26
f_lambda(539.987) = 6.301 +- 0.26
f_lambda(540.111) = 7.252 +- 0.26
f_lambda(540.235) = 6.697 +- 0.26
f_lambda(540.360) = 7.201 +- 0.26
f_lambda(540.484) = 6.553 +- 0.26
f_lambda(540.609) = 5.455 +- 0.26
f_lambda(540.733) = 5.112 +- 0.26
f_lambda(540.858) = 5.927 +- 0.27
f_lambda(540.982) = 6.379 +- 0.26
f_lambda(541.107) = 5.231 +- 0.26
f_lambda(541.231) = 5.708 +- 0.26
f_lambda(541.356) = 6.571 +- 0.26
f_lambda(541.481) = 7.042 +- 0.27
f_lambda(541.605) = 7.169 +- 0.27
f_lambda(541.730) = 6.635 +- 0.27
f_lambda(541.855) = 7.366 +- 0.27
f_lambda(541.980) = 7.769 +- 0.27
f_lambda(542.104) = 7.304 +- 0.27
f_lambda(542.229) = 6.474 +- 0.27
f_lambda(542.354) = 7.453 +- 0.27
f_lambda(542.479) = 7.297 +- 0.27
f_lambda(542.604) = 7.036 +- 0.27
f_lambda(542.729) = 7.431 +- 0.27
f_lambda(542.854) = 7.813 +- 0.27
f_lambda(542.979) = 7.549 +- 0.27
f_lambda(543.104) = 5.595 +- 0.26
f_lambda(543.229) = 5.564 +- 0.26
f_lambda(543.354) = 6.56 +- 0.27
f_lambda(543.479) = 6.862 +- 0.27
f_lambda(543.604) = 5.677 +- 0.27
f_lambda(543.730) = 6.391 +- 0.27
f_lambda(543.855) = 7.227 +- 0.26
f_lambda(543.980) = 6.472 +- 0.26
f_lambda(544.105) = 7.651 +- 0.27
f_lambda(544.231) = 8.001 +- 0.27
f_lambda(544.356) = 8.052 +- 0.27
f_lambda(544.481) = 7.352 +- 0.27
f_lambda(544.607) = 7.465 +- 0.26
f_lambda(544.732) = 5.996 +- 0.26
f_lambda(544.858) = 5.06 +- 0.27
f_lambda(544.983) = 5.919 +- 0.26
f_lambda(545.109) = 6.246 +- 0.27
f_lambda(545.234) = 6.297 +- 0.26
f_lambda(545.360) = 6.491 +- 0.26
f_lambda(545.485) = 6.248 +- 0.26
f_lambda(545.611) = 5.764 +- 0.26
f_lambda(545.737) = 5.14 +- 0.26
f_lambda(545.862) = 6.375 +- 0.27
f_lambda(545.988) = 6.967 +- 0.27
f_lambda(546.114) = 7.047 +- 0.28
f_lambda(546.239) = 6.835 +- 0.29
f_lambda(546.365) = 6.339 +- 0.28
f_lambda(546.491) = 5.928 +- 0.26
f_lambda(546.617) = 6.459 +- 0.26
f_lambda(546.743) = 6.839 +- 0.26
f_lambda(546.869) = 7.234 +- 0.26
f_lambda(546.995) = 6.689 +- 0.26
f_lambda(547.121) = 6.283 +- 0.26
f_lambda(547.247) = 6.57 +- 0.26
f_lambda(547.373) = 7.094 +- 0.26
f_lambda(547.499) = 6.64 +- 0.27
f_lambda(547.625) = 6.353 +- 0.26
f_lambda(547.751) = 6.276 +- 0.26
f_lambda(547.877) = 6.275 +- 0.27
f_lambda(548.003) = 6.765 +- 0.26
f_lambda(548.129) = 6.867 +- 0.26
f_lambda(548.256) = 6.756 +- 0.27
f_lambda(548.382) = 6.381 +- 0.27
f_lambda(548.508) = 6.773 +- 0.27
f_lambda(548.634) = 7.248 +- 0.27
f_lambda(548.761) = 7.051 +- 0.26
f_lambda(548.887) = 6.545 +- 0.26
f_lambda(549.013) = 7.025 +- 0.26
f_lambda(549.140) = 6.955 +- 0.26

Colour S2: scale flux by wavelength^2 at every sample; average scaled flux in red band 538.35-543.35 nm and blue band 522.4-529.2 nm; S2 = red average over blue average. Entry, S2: 1.24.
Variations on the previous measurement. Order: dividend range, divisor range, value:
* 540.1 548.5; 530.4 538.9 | 1.06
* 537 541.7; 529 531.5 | 1.08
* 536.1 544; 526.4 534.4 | 1.16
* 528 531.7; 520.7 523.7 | 1.30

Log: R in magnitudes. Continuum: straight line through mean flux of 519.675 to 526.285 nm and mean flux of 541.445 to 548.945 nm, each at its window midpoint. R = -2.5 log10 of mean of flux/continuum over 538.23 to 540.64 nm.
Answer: -0.06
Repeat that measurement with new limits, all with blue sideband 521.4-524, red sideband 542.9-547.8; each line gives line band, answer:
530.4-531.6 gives -0.10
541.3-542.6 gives -0.11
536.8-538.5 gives -0.09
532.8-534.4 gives 0.06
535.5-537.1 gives -0.11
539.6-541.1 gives 0.04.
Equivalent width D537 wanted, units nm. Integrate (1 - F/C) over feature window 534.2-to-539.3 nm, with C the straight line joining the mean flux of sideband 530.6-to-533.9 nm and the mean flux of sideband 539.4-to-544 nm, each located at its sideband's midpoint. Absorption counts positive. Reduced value -0.23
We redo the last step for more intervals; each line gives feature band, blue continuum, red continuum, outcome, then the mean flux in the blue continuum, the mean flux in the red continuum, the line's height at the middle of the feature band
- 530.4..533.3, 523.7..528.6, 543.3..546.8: -0.19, 5.62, 6.56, 5.9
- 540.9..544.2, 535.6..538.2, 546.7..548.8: -0.02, 6.77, 6.71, 6.74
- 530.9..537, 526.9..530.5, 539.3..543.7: -0.24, 5.85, 6.54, 6.13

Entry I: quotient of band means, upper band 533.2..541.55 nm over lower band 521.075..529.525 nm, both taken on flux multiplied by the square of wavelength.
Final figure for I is 1.20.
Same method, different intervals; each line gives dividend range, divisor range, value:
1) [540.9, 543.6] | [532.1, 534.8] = 1.17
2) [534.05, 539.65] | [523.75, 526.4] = 1.17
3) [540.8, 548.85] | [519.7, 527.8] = 1.38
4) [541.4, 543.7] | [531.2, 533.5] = 1.16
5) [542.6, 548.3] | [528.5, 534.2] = 1.12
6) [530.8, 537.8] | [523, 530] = 1.13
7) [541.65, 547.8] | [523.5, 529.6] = 1.23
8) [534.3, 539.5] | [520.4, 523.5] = 1.49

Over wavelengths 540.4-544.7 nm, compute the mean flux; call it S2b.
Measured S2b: 6.77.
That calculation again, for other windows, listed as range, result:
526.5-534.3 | 5.96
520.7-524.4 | 5.2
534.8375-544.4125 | 6.71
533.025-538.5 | 6.48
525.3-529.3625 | 5.66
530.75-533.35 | 6.24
